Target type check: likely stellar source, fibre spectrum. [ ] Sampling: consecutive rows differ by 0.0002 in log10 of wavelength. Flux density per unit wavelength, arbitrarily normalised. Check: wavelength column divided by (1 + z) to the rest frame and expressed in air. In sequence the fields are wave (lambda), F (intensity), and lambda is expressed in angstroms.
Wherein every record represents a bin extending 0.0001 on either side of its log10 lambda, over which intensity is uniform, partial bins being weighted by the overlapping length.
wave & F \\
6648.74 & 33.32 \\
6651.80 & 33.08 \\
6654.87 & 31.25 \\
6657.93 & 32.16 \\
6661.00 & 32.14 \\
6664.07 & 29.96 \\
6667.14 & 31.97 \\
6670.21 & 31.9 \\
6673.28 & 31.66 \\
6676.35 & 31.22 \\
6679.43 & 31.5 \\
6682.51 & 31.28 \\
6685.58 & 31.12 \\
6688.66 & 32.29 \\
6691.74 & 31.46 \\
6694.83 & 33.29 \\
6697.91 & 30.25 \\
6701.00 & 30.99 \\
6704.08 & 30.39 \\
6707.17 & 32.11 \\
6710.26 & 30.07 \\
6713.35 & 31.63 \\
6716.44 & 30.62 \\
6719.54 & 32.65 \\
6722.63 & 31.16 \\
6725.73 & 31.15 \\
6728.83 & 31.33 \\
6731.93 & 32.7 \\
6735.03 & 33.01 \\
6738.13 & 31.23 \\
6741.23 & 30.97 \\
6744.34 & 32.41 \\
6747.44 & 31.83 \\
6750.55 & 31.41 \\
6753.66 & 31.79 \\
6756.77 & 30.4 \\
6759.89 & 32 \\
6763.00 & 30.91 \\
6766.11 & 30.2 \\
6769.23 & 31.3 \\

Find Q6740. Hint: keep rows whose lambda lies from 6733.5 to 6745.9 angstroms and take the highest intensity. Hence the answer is 33.01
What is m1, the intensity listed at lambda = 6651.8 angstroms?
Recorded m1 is 33.08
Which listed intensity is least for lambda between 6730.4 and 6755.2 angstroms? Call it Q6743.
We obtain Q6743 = 30.97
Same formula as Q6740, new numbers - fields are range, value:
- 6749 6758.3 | 31.79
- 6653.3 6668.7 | 32.16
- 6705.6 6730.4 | 32.65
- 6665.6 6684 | 31.97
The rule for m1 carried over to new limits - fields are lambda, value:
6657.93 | 32.16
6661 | 32.14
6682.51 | 31.28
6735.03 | 33.01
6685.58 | 31.12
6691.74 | 31.46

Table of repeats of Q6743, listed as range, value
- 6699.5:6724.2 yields 30.07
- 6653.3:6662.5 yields 31.25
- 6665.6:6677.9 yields 31.22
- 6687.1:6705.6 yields 30.25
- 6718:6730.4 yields 31.15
